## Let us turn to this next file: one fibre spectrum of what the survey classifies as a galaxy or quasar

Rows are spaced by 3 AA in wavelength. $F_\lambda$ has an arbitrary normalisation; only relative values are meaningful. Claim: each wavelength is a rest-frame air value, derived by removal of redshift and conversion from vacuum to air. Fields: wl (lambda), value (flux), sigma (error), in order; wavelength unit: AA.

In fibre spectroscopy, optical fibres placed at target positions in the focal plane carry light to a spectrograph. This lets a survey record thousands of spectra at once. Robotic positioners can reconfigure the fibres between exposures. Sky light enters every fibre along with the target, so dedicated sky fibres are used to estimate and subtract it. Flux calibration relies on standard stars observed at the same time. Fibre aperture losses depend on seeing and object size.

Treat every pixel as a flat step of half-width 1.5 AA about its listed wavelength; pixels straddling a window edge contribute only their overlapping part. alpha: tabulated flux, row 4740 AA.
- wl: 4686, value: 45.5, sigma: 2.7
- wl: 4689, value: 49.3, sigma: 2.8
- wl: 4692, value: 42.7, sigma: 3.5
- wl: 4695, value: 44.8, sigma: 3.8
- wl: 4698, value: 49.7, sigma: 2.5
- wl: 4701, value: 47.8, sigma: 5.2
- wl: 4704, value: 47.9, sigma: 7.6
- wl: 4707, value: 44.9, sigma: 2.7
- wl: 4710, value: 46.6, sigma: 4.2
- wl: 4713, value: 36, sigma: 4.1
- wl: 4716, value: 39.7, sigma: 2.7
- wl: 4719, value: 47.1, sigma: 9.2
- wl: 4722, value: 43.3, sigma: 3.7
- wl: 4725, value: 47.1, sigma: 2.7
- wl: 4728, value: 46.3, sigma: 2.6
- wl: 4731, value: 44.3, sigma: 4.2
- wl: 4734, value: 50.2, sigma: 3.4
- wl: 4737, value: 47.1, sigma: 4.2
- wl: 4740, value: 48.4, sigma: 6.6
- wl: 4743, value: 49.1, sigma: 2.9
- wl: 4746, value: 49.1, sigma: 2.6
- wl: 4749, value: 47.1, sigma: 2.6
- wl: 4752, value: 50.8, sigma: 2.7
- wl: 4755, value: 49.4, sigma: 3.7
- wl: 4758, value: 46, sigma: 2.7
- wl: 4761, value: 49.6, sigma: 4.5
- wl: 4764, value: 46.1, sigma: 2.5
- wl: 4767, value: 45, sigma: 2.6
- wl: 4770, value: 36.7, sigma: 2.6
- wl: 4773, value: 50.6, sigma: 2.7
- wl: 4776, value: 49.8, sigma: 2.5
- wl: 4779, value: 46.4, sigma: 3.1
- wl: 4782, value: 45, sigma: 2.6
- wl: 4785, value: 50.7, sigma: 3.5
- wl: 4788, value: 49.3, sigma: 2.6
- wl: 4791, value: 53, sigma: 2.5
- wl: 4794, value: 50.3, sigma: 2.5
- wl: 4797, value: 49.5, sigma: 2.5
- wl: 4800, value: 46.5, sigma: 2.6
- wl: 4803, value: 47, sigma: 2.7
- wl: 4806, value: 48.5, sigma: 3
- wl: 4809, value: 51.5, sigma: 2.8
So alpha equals 48.4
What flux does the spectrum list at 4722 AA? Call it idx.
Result 43.3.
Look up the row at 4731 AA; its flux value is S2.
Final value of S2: 44.3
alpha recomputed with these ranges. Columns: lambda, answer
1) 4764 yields 46.1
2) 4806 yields 48.5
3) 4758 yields 46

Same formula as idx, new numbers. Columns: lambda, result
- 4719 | 47.1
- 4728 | 46.3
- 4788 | 49.3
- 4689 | 49.3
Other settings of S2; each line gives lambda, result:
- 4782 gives 45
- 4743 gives 49.1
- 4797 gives 49.5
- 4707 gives 44.9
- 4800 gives 46.5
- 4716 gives 39.7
